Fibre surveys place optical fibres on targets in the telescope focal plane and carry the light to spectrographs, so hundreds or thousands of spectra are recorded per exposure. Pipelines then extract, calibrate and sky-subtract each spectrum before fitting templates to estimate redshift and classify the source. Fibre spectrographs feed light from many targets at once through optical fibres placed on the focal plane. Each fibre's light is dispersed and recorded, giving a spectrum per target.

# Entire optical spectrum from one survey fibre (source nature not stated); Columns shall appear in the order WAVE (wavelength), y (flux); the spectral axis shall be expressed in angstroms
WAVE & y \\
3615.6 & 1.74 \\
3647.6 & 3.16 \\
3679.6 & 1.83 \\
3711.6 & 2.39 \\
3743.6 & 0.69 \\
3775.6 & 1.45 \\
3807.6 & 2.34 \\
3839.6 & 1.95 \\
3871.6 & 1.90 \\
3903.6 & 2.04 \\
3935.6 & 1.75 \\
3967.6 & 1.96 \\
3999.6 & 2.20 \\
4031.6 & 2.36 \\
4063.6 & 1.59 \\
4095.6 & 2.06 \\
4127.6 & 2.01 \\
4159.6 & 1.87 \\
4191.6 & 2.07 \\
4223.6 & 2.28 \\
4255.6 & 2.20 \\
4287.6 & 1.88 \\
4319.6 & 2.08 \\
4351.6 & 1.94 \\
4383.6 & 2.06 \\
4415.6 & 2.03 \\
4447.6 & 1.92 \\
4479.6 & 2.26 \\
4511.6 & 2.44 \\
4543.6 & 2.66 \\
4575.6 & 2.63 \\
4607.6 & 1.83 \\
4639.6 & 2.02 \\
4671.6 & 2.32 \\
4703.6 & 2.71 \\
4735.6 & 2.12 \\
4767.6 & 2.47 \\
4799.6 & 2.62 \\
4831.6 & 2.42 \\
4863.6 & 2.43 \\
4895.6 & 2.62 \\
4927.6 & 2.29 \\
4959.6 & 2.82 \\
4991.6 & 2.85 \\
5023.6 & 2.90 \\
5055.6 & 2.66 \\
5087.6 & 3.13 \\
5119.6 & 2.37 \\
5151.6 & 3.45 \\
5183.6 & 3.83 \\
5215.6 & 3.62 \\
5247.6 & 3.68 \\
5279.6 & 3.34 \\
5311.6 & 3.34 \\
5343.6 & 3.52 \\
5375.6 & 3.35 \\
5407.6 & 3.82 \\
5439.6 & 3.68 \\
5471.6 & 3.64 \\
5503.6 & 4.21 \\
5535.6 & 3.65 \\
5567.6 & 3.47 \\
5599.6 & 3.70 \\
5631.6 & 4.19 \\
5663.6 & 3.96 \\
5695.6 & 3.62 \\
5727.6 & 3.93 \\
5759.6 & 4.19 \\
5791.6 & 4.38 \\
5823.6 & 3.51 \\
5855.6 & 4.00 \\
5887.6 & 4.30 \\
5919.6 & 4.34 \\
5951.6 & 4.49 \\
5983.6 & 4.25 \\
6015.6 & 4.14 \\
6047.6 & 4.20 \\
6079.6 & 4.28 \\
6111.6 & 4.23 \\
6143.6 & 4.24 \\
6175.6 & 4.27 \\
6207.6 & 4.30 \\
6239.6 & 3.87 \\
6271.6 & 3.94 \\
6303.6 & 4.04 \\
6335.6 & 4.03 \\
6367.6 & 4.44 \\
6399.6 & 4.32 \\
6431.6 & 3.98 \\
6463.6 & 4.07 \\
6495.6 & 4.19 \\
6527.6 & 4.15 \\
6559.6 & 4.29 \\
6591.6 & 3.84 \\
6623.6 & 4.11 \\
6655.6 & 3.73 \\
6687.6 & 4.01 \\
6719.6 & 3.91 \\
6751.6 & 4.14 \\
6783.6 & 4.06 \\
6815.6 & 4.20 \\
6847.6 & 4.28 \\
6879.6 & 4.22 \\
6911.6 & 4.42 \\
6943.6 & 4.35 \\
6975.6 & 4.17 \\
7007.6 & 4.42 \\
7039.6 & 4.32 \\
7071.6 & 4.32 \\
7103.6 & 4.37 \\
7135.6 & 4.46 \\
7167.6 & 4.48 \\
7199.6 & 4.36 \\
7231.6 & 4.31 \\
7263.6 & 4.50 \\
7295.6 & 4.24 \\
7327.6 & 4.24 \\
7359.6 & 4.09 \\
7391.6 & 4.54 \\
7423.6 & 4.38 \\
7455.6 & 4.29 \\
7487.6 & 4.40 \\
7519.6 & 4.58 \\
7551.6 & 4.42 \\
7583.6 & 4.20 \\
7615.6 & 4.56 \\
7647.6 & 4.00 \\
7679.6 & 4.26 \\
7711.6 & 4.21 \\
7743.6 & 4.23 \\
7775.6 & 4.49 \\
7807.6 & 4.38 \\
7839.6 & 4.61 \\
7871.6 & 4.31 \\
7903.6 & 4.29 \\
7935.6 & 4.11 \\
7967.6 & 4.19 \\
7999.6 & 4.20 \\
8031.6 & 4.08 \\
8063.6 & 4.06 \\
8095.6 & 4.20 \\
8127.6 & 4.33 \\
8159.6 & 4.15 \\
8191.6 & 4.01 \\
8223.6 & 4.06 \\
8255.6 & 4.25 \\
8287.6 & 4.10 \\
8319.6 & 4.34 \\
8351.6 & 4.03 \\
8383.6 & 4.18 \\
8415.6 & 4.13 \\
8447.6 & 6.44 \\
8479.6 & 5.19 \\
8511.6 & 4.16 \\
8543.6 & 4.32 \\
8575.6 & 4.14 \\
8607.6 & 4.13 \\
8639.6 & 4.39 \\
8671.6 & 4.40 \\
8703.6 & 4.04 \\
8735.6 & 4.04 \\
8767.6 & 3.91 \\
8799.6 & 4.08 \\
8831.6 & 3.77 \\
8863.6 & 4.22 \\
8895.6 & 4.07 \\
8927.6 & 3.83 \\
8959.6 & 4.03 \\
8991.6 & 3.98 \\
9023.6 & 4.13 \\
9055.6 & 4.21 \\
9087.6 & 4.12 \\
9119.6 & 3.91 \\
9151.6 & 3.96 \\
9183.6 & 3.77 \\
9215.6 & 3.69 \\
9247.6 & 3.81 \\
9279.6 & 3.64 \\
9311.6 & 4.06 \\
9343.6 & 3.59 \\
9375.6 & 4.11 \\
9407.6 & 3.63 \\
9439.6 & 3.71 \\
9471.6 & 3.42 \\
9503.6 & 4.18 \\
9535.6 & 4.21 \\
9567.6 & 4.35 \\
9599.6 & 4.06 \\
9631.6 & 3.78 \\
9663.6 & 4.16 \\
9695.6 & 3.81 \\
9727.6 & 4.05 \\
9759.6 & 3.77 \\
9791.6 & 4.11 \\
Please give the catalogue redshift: 0.29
